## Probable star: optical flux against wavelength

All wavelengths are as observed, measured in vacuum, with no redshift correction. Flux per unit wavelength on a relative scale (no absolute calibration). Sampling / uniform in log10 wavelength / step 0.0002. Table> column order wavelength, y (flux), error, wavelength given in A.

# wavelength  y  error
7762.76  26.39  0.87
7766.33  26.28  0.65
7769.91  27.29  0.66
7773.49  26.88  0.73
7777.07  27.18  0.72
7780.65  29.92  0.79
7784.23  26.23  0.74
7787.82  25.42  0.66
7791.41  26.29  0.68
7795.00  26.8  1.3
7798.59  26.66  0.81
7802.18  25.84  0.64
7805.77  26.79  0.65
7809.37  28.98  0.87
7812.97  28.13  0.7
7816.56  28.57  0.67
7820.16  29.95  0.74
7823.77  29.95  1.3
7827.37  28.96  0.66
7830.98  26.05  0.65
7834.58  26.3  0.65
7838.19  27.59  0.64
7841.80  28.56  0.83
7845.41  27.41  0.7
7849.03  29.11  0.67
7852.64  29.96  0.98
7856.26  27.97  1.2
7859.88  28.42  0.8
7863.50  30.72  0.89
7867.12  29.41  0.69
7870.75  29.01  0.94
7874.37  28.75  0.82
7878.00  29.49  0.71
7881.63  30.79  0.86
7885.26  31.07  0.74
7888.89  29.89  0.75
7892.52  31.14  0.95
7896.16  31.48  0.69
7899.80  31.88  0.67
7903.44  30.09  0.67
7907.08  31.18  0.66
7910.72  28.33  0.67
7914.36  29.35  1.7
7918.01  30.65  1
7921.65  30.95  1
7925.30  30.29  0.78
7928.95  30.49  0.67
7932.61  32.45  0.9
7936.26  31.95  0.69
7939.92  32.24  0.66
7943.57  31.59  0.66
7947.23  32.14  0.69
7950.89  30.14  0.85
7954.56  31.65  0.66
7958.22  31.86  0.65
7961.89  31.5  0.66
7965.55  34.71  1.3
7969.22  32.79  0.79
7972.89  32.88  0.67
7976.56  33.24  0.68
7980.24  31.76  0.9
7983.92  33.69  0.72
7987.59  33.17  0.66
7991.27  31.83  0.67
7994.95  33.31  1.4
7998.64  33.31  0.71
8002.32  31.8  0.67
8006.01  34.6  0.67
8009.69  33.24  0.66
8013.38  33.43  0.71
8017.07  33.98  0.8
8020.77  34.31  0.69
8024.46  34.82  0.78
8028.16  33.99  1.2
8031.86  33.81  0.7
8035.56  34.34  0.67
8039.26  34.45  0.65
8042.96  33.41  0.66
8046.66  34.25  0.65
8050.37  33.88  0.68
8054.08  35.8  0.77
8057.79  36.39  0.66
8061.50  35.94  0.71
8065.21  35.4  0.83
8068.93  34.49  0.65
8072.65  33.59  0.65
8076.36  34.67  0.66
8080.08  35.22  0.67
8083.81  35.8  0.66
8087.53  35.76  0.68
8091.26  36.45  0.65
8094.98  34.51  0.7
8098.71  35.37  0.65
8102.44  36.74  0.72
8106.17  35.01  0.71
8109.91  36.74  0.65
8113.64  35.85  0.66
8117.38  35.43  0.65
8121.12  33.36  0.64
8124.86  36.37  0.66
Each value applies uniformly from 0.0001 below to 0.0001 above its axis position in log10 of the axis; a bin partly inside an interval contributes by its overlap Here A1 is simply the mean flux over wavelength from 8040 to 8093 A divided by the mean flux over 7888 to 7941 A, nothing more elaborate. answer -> 1.1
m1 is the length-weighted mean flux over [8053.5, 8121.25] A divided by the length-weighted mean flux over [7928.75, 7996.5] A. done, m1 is 1.10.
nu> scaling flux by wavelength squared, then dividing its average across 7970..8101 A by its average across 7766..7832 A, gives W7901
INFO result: 1.3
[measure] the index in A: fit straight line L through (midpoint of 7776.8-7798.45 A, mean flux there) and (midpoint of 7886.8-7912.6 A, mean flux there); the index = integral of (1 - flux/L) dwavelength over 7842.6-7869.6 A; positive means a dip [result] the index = 0.16 A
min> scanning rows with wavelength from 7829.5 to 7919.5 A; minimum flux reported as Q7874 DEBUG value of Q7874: 26.05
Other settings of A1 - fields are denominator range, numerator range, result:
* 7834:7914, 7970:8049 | 1.13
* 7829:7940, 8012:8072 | 1.16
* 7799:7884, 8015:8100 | 1.22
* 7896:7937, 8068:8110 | 1.15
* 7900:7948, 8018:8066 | 1.12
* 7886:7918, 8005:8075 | 1.13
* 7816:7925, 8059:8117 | 1.20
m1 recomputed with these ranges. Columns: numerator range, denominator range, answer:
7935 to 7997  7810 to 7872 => 1.13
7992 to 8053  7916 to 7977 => 1.06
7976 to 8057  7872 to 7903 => 1.10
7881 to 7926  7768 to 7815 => 1.13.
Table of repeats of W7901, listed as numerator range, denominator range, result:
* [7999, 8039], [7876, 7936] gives 1.14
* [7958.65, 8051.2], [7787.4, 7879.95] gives 1.24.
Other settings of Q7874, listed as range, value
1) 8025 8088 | 33.41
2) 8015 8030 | 33.98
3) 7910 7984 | 28.33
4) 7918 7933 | 30.29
